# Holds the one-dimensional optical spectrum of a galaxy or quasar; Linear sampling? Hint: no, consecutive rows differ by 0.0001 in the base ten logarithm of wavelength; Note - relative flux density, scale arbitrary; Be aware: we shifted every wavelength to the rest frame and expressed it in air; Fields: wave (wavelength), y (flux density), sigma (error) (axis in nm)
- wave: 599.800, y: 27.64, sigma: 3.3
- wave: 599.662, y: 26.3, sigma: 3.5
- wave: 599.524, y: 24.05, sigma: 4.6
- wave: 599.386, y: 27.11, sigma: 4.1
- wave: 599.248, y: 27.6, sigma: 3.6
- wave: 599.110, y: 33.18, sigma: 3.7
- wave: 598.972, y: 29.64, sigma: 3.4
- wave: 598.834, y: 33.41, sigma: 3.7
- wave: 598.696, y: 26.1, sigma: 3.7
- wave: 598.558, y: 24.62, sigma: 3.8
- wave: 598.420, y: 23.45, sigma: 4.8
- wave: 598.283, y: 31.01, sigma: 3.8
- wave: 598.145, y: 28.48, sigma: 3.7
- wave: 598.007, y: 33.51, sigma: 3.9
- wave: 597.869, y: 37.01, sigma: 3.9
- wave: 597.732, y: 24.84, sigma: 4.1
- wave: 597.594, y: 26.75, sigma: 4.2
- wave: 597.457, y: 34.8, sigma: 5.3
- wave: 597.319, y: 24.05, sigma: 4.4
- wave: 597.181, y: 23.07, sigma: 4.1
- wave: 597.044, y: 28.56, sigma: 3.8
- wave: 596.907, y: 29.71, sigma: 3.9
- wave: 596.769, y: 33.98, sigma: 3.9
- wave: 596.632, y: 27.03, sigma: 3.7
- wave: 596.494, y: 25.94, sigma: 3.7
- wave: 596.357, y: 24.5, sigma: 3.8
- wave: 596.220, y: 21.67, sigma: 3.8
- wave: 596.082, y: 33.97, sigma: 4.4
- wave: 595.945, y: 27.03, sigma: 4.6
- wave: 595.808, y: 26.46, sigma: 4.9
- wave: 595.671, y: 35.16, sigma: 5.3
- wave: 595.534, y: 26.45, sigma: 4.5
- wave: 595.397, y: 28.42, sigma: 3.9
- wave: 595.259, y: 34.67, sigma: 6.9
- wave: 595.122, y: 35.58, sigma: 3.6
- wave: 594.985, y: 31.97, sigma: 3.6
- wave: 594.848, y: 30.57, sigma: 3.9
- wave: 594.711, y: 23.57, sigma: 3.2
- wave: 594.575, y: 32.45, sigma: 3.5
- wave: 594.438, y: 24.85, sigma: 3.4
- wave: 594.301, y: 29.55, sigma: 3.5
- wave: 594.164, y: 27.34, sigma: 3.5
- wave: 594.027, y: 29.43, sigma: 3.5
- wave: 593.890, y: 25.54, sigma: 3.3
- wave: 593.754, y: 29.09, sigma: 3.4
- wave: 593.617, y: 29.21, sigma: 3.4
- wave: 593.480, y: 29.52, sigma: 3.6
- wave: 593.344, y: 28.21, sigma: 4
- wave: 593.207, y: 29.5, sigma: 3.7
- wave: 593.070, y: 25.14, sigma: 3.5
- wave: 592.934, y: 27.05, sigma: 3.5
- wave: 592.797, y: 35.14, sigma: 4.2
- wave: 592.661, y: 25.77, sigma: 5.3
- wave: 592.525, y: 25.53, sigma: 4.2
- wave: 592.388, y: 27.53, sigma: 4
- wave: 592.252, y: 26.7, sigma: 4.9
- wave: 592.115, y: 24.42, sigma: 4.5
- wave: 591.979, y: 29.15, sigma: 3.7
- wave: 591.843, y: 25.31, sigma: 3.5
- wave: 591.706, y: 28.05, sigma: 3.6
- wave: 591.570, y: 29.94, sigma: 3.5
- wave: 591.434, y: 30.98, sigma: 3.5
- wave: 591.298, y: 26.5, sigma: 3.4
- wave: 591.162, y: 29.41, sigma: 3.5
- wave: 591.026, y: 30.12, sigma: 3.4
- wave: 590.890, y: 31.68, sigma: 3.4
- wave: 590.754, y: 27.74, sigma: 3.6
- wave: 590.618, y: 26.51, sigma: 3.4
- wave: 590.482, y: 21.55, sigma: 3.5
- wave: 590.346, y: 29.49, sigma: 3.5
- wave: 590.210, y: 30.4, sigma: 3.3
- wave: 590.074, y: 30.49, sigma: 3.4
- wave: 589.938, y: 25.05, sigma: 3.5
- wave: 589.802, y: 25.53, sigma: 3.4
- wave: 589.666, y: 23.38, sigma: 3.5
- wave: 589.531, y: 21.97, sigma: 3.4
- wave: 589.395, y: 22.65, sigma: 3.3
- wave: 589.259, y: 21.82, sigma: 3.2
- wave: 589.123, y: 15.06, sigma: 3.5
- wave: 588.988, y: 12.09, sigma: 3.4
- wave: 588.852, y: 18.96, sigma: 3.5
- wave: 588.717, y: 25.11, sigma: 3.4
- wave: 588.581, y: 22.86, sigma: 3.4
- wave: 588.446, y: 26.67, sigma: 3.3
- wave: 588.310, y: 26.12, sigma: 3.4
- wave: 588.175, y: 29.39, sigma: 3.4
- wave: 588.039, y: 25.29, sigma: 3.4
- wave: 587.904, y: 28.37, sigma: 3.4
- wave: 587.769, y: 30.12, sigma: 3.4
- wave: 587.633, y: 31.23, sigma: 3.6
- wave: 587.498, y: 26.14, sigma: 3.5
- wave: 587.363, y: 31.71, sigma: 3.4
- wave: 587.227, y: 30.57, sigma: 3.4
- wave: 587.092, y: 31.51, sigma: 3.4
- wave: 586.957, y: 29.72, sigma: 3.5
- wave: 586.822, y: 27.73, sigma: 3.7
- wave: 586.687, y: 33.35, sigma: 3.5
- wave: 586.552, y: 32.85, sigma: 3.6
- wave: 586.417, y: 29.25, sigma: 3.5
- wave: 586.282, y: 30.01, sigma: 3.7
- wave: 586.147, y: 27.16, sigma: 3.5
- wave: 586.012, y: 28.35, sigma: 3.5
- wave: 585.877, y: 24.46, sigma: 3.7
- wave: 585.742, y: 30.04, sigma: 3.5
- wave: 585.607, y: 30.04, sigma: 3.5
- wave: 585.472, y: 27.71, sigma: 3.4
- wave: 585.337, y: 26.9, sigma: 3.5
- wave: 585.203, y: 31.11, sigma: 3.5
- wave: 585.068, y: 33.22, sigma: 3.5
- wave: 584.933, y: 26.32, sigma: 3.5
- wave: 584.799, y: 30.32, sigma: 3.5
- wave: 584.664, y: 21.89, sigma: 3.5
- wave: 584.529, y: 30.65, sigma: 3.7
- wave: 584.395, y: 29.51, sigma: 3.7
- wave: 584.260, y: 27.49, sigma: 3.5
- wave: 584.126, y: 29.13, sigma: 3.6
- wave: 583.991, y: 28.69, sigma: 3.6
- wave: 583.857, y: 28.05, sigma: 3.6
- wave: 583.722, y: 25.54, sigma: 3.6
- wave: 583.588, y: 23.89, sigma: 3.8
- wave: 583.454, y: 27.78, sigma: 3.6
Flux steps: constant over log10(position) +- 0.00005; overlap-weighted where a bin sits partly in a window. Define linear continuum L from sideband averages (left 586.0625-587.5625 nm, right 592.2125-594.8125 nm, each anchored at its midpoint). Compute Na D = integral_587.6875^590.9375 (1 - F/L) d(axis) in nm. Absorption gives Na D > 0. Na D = 0.481 nm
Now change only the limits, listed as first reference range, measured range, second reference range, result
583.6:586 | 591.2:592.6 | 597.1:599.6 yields 0.04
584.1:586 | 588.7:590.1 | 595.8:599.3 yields 0.34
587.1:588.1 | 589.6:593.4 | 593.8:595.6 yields 0.20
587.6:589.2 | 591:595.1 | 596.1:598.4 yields -0.30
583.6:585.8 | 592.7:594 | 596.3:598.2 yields 0.00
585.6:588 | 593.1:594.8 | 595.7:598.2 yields 0.04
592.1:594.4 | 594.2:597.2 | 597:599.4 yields -0.06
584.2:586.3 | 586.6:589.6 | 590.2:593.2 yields 0.25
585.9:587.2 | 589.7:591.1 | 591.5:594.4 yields 0.05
